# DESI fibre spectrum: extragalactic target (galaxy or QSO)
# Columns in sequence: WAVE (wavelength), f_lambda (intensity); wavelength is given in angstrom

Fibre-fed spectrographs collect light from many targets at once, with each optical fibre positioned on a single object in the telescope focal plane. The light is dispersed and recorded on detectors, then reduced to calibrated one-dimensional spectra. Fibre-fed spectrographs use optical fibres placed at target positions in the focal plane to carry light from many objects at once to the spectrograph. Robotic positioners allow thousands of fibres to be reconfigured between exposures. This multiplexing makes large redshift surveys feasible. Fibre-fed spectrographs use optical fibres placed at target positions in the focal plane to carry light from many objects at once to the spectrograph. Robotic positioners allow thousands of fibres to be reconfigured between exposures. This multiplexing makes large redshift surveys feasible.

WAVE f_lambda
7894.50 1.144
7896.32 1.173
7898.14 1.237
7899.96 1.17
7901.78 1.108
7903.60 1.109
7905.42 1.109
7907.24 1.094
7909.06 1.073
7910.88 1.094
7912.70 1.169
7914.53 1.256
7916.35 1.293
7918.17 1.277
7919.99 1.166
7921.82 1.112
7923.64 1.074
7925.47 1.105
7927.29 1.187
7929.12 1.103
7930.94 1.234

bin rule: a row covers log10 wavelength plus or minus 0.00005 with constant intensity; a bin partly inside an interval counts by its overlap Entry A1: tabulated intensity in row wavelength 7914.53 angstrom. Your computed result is 1.256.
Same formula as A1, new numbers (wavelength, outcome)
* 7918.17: 1.277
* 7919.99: 1.166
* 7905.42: 1.109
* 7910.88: 1.094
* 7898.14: 1.237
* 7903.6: 1.109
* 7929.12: 1.103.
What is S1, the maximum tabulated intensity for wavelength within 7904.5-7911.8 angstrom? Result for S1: 1.109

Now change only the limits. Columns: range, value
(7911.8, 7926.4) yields 1.293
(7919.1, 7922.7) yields 1.166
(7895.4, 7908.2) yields 1.237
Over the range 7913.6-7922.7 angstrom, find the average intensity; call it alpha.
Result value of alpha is 1.22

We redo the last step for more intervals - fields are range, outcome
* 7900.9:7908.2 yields 1.1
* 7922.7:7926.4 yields 1.09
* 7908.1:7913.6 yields 1.11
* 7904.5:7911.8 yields 1.09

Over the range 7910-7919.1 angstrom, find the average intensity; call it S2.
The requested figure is 1.22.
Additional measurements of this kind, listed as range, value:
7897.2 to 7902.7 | 1.17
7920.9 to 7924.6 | 1.09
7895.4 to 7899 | 1.2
